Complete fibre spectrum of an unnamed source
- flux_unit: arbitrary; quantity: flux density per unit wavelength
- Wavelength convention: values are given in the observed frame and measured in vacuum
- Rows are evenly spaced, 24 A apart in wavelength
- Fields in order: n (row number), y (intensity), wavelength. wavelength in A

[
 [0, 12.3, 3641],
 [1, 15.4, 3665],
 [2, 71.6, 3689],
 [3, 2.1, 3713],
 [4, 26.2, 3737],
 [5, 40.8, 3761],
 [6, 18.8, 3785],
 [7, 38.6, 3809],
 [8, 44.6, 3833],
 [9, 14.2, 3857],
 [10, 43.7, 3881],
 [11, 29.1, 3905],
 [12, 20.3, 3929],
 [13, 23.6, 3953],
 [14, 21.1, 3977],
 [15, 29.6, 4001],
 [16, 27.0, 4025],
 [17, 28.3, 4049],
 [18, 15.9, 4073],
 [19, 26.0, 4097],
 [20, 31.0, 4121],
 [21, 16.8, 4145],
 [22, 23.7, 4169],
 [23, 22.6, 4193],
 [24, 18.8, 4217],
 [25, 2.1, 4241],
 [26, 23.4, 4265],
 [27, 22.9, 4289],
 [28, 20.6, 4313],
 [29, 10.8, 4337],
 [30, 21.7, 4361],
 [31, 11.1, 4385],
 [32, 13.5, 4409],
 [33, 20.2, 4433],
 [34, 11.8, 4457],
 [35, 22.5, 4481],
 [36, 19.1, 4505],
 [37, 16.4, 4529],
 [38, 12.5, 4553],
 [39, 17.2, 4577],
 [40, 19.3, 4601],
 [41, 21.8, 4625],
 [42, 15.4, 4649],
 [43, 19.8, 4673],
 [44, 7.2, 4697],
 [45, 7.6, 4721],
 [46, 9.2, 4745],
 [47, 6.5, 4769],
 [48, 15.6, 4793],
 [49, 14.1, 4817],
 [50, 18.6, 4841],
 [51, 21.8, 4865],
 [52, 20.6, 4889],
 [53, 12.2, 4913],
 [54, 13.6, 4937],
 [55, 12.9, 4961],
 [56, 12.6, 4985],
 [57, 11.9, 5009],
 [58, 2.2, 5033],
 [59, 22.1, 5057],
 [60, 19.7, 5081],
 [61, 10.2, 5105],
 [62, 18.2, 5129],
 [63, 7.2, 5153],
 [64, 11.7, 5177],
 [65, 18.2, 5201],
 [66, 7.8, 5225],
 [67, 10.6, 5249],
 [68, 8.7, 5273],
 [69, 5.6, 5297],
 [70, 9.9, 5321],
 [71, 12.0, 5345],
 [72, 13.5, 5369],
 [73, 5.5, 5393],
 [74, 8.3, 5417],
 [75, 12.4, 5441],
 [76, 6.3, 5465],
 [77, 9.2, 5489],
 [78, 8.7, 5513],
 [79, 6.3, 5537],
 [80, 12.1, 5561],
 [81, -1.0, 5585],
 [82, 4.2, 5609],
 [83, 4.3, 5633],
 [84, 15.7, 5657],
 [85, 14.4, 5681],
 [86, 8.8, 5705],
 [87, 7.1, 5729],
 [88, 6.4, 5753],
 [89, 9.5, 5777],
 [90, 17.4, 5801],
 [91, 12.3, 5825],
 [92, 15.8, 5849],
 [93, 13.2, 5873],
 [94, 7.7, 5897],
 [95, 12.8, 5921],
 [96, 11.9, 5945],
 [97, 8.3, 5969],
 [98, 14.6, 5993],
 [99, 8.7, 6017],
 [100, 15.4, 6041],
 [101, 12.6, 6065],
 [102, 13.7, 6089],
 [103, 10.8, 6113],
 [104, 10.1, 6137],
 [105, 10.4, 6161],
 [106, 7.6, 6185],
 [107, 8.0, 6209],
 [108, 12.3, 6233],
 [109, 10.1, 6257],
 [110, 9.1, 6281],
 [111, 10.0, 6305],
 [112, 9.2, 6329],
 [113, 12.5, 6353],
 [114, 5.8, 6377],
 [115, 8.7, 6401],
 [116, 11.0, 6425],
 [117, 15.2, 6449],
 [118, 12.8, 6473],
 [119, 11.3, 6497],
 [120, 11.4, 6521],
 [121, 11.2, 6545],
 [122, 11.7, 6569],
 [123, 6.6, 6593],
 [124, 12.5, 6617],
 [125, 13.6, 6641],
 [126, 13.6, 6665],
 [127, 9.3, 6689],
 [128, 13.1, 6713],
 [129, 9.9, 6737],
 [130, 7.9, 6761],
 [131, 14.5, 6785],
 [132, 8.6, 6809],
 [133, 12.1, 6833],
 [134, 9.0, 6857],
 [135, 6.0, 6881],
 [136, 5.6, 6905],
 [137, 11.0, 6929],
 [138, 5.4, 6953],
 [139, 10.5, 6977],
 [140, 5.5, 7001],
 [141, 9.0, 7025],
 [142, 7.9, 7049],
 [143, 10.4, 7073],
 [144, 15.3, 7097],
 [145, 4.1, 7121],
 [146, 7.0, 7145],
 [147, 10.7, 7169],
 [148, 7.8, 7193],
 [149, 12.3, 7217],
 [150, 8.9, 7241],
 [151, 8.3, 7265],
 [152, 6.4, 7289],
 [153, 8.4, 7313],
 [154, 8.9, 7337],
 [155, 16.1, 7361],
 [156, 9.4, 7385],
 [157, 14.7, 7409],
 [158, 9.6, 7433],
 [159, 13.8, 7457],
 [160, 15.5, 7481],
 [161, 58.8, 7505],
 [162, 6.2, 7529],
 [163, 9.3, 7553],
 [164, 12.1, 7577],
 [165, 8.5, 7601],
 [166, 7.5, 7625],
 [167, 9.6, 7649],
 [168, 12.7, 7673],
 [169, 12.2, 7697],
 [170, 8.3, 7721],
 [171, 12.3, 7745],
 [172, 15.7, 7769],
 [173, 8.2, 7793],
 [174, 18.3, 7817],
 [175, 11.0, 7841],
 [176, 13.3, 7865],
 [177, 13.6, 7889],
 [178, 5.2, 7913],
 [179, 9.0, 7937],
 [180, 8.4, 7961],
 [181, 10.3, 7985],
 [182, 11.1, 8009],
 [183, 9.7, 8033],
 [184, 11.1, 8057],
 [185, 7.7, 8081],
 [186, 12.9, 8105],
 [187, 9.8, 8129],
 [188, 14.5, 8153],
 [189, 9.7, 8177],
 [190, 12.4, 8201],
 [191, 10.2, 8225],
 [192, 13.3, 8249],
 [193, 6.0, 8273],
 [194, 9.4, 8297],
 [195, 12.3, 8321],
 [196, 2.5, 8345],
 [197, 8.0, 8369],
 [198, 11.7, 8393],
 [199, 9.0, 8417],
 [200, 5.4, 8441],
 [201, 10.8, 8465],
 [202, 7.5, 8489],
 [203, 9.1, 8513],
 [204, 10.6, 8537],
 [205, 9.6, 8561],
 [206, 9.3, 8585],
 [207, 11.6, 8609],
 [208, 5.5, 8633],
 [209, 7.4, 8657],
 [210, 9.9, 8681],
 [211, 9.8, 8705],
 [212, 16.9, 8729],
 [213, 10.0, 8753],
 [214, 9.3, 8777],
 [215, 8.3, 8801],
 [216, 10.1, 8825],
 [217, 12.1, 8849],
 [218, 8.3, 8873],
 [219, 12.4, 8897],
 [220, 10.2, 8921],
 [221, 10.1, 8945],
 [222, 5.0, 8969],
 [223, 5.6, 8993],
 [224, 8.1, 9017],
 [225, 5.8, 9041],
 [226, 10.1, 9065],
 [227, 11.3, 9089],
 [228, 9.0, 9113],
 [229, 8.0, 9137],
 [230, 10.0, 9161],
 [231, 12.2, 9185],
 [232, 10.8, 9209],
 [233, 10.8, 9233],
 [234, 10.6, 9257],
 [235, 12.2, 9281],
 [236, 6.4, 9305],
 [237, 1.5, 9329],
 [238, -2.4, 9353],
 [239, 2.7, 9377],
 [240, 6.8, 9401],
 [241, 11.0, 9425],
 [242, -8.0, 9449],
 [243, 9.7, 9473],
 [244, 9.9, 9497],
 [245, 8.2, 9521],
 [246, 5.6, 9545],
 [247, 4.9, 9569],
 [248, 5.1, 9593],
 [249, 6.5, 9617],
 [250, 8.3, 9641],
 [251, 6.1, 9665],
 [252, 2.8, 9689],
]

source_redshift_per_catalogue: 1.01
